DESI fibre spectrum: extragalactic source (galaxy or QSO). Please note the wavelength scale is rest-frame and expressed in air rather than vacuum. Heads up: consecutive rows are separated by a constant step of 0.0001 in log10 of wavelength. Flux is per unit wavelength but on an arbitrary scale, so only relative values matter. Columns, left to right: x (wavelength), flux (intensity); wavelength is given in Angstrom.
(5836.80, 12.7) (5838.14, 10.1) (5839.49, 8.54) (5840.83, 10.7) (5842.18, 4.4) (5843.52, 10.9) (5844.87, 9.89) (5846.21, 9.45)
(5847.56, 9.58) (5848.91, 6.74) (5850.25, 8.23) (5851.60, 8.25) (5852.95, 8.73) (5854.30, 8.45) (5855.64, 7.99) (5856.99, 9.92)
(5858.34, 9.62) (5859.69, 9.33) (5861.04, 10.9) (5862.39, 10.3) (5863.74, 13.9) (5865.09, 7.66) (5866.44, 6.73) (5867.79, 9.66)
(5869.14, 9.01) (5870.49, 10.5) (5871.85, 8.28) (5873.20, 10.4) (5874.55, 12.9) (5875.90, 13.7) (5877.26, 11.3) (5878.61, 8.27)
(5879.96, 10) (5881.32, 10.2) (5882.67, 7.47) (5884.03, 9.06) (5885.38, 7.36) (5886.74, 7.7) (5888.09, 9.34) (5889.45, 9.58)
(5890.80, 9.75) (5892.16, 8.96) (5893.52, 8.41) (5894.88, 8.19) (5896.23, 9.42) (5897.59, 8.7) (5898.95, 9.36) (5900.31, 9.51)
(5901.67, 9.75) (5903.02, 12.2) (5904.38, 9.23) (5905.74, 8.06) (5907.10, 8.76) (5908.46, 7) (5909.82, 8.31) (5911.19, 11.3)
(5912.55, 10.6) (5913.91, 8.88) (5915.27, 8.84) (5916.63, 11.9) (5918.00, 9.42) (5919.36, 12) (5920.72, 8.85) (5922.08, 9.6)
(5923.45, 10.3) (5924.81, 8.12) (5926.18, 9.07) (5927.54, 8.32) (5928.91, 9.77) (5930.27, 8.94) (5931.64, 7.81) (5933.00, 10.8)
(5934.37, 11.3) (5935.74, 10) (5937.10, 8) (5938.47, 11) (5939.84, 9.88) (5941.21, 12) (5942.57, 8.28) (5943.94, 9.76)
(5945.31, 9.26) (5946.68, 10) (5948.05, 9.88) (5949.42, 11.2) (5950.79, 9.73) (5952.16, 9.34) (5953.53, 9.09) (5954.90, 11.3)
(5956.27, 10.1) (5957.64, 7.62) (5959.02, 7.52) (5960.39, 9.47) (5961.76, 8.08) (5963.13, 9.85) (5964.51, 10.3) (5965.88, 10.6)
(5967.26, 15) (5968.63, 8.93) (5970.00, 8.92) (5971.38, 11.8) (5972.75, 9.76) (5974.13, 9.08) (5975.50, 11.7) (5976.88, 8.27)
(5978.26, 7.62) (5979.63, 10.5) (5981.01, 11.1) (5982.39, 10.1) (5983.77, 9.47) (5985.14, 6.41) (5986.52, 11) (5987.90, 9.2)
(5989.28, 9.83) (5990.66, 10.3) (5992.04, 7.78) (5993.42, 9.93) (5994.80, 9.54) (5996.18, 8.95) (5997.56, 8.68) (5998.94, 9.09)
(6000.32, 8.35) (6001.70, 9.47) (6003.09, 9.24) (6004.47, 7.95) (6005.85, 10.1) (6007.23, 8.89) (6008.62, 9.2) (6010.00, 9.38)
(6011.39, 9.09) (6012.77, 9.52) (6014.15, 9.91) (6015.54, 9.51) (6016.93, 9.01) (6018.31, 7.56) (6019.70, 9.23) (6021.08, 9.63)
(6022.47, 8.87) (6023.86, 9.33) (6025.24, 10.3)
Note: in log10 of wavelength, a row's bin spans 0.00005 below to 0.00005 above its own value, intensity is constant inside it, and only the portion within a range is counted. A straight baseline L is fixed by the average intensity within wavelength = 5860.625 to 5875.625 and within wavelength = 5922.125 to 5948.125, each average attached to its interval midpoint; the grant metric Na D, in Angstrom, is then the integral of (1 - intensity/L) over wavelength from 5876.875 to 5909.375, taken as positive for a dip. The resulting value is 2.9 Angstrom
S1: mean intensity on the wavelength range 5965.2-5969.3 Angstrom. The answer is 11.5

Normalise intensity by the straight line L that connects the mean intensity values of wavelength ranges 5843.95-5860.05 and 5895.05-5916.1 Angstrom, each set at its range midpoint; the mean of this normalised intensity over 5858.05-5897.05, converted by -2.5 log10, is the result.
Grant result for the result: -0.06 mag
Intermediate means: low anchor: 8.87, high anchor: 9.32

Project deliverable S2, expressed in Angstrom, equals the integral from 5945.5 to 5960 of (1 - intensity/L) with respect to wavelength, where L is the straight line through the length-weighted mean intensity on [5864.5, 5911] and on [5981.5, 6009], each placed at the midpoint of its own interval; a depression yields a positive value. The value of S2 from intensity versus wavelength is -0.5 Angstrom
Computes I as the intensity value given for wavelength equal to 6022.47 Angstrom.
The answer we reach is 8.87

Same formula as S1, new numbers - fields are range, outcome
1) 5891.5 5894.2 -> 8.67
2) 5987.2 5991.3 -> 9.77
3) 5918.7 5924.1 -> 10.2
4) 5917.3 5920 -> 10.7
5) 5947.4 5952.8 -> 10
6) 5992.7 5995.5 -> 9.71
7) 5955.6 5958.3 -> 8.87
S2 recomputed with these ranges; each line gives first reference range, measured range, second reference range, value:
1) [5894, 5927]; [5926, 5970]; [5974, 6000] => -1.5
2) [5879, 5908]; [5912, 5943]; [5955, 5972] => -0.9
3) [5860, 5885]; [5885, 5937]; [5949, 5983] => 3.0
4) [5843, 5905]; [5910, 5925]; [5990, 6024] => -1.0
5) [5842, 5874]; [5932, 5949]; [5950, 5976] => -0.4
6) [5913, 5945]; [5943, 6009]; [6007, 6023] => -1.1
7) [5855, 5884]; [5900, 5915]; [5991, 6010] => 0.4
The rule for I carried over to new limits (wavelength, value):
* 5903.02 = 12.2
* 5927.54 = 8.32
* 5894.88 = 8.19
